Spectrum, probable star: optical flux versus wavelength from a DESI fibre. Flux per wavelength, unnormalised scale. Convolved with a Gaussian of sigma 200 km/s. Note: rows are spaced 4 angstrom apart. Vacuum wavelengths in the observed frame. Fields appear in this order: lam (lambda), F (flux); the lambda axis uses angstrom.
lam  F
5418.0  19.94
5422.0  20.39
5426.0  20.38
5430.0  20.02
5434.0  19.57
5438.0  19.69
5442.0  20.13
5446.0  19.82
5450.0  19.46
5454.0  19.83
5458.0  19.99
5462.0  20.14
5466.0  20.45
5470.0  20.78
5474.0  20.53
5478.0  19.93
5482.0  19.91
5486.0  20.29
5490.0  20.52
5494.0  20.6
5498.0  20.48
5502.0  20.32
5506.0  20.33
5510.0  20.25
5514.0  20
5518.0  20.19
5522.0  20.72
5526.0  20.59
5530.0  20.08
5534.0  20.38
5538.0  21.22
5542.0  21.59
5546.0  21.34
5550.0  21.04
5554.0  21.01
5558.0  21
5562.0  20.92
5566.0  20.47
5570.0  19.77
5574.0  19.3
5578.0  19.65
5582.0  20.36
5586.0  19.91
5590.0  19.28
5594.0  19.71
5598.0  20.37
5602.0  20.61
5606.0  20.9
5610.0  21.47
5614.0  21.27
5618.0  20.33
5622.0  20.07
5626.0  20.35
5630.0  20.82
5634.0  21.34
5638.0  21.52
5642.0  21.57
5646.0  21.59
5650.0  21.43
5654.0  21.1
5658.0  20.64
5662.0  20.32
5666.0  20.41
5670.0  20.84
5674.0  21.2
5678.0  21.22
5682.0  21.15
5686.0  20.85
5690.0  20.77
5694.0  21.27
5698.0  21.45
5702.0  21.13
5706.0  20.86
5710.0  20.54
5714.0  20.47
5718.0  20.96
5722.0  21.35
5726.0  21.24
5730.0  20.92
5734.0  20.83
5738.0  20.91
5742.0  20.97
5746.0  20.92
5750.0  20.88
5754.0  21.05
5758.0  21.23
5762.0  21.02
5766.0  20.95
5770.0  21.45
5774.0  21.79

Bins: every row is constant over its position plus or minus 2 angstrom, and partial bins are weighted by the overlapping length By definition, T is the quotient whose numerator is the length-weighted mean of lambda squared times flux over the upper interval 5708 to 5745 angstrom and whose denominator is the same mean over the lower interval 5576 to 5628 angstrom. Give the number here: 1.1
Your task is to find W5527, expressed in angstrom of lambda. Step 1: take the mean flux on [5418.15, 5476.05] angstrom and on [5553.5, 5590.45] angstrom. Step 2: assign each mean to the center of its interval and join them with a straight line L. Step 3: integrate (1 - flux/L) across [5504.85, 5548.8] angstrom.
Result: -1.1 angstrom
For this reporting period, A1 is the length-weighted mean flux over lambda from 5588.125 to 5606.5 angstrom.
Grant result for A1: 20.1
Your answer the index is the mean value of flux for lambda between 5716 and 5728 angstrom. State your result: 21.2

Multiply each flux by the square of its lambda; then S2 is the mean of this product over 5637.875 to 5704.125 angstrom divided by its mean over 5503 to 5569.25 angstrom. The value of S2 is 1.07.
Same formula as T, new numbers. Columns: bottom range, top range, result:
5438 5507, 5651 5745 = 1.12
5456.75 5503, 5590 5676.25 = 1.08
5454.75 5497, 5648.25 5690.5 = 1.10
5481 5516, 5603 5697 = 1.09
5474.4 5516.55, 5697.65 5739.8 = 1.12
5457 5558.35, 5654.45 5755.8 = 1.09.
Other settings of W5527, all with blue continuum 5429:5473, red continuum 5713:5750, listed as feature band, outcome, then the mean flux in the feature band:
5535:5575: -0.9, 20.8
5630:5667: -0.8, 21.1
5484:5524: -0.4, 20.4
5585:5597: 0.5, 19.7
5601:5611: -0.2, 21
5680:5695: -0.1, 21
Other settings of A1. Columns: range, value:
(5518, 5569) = 20.8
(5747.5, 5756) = 21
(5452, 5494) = 20.3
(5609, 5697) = 21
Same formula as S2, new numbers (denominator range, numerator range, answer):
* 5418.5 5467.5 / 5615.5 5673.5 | 1.12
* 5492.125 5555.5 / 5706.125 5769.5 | 1.10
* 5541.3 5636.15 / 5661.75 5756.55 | 1.07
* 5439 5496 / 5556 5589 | 1.04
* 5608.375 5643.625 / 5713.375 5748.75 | 1.04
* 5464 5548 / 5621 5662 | 1.08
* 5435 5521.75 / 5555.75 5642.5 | 1.06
